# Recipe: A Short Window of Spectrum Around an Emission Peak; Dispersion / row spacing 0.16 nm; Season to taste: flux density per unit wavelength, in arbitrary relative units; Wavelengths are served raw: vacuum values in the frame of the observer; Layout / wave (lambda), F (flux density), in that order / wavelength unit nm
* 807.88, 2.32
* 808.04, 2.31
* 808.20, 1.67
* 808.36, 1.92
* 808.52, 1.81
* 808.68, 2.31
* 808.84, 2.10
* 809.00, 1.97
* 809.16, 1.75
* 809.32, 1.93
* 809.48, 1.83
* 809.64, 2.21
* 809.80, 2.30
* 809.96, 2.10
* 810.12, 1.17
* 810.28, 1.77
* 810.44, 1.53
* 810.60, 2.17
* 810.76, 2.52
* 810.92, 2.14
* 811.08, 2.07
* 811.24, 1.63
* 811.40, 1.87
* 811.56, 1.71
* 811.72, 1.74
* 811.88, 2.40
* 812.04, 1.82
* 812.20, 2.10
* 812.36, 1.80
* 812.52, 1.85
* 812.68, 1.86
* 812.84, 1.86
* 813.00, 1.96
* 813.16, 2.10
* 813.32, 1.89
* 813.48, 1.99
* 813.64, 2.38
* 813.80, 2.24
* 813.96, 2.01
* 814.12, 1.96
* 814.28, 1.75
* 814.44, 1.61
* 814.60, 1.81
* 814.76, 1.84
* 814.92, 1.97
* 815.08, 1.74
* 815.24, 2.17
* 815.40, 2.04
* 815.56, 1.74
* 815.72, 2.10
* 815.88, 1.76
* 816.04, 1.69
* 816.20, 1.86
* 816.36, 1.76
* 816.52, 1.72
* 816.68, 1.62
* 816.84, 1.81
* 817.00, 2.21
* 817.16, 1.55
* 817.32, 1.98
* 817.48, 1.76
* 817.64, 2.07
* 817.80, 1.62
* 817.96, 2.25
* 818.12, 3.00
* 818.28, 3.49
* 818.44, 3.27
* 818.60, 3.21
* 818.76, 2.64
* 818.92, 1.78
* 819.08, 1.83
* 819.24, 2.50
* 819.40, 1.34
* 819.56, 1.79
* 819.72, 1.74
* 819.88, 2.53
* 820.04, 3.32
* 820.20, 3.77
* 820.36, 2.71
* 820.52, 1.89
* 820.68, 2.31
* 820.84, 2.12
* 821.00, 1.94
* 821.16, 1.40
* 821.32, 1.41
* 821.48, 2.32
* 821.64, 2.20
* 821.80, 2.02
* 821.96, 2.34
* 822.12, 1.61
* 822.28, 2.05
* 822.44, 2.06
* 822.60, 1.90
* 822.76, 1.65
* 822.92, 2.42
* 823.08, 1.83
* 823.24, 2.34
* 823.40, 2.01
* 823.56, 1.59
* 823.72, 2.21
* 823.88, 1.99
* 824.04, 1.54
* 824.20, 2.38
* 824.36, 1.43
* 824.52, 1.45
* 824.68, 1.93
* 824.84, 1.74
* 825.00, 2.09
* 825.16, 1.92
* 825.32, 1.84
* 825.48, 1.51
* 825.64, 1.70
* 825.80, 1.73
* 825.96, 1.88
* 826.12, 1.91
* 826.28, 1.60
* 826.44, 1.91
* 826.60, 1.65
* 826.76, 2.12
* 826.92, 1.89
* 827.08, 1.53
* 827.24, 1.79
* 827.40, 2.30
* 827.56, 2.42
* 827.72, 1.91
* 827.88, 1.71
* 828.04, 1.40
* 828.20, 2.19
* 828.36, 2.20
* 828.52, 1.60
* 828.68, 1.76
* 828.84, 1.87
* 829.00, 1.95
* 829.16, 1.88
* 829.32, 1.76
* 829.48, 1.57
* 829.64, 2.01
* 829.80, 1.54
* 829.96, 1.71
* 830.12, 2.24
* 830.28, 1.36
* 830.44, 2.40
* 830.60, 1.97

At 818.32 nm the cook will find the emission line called [S II] 6716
